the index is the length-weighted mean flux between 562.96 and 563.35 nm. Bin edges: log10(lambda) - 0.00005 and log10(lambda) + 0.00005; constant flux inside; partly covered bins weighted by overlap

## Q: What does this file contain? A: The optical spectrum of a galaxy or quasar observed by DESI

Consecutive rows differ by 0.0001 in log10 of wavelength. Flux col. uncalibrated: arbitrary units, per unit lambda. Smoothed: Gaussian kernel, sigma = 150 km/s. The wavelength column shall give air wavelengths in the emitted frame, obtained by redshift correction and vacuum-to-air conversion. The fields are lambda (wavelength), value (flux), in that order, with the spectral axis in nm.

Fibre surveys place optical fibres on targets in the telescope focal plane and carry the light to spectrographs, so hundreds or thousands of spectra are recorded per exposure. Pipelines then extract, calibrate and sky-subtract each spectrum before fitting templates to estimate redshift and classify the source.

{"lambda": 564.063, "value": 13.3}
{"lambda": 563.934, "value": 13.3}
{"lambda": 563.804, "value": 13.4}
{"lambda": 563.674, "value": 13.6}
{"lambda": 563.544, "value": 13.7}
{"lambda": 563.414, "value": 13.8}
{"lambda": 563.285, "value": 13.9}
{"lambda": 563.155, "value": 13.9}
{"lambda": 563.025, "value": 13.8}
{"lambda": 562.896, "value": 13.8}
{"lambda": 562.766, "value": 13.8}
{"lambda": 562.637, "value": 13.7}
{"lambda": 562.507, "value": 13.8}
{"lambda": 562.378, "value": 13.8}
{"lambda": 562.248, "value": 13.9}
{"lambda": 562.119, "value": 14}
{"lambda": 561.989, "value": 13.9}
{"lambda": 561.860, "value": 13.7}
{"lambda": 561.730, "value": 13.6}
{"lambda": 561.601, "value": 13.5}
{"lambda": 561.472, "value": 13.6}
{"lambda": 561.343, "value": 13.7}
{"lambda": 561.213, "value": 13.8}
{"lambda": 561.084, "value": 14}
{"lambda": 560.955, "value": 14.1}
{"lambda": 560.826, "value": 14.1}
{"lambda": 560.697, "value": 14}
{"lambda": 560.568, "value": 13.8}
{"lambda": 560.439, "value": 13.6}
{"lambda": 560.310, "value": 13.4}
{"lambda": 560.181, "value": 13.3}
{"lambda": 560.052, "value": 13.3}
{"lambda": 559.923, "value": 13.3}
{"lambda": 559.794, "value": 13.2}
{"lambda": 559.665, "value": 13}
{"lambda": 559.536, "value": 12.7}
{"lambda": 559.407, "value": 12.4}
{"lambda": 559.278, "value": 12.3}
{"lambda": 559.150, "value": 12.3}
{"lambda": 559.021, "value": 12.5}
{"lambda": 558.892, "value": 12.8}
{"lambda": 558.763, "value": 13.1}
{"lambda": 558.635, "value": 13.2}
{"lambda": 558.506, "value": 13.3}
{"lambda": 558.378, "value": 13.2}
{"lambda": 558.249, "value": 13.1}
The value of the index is 13.9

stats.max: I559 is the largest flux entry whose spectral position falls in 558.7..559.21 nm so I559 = 13.1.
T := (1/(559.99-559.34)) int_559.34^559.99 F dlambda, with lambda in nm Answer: 12.9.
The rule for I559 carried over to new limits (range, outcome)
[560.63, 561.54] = 14.1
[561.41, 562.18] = 14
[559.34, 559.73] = 13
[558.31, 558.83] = 13.3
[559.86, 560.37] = 13.4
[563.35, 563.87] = 13.8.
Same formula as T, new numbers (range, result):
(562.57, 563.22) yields 13.8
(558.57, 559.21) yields 12.8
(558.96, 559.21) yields 12.4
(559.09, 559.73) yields 12.5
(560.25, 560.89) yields 13.8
